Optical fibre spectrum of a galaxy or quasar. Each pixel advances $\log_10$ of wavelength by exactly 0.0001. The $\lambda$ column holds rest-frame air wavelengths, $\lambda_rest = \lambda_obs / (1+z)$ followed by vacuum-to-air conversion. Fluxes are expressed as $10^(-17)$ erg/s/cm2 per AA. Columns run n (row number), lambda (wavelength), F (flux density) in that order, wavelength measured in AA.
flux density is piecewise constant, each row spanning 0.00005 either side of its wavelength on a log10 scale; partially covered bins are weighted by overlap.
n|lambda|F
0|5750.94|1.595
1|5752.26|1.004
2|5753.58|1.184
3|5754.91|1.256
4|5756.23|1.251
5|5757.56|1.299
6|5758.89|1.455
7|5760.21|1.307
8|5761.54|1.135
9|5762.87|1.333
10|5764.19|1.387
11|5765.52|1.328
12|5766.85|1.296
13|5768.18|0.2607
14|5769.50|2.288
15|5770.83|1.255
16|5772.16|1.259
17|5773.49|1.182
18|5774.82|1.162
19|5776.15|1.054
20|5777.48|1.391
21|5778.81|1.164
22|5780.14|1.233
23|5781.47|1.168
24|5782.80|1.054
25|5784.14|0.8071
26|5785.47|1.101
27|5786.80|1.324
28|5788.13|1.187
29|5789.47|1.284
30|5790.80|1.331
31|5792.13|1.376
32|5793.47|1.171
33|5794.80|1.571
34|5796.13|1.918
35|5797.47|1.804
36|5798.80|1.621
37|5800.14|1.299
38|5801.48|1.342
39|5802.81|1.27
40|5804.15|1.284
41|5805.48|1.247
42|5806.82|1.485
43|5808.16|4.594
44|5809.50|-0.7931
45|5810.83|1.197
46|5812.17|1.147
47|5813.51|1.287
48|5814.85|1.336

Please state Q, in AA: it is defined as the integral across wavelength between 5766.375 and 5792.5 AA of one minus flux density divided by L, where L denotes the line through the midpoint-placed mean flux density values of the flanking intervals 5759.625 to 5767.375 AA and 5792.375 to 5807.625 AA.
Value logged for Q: 3.22 AA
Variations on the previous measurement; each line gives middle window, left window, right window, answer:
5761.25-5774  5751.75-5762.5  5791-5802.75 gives 0.3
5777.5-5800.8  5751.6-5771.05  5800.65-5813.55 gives 0.6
